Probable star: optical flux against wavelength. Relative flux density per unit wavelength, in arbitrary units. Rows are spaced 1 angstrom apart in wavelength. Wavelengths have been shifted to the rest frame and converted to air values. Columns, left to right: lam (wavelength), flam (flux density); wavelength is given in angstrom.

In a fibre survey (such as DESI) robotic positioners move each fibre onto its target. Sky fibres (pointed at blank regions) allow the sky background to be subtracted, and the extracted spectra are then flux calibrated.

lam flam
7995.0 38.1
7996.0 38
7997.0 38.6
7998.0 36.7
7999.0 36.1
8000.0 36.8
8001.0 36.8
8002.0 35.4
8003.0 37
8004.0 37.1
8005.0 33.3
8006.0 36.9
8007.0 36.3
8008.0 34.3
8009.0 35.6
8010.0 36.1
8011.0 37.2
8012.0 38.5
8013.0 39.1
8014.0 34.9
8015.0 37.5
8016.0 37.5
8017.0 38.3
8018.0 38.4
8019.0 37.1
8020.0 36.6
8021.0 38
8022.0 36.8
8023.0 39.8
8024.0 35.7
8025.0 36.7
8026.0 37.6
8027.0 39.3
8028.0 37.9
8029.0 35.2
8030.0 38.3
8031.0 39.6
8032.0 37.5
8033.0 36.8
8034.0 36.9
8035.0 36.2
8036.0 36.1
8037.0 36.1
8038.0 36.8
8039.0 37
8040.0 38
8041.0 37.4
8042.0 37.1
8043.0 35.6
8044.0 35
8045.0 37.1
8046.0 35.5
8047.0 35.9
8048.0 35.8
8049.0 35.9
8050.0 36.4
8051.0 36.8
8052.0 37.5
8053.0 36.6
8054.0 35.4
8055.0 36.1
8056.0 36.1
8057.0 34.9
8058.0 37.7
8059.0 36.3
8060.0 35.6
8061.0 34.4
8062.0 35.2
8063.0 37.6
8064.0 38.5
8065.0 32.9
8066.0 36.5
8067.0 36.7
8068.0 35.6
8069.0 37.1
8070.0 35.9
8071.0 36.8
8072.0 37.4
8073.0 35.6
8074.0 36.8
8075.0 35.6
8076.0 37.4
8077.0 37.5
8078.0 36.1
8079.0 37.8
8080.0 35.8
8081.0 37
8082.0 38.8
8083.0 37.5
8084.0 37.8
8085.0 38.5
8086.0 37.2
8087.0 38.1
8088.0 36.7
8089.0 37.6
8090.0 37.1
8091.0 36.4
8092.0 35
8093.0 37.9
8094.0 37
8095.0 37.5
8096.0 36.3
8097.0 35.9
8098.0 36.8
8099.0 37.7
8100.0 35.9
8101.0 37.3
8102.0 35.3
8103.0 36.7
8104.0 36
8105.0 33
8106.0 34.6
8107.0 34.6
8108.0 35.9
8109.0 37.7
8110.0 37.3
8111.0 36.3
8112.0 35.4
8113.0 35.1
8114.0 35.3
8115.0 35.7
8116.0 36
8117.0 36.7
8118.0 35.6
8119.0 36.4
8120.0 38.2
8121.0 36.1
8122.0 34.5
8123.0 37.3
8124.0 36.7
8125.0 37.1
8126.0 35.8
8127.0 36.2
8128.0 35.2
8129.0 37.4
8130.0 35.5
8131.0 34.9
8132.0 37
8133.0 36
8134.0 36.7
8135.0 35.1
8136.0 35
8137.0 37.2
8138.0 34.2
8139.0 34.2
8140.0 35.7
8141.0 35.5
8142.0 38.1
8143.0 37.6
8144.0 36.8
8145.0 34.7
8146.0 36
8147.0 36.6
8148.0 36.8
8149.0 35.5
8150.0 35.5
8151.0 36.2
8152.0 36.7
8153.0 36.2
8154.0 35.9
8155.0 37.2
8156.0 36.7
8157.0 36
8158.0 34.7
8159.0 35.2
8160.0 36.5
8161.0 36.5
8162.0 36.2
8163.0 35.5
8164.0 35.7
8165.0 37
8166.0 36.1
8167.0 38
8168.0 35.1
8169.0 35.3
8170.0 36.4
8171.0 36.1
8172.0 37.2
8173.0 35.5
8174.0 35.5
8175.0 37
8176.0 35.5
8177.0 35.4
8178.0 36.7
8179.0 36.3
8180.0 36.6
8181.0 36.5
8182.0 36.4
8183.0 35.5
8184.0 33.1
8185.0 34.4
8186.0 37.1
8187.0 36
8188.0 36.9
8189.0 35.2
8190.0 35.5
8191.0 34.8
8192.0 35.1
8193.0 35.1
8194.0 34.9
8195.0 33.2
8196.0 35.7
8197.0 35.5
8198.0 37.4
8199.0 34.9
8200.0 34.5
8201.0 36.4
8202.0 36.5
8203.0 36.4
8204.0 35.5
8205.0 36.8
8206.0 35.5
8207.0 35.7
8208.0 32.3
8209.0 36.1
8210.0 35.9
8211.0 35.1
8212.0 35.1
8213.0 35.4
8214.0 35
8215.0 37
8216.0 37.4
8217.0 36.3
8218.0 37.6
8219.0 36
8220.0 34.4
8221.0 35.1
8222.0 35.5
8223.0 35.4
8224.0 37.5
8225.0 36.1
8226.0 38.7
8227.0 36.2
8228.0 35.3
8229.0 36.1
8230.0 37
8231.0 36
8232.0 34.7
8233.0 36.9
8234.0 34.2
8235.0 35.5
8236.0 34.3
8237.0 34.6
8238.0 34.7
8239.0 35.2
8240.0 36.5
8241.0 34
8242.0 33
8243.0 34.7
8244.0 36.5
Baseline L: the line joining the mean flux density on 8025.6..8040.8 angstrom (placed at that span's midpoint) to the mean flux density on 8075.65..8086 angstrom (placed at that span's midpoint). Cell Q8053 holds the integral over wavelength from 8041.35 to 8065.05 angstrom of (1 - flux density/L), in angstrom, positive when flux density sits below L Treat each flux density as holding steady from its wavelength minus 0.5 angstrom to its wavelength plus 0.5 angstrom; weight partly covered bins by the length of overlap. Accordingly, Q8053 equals 0.8 angstrom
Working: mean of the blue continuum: 37.3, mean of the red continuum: 37.4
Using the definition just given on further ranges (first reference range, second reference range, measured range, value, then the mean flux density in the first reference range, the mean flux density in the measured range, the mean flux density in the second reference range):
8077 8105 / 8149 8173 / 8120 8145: 0.2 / 36.9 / 36.1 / 36.1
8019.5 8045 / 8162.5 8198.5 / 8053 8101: 0.1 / 37.1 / 36.6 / 35.8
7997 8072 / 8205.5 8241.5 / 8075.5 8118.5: -0.3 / 36.7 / 36.6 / 35.7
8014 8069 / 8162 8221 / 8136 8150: 0.0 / 36.7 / 36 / 35.8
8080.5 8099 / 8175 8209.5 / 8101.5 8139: 0.8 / 37.2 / 35.9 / 35.6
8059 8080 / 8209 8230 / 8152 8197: 0.4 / 36.3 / 35.9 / 36.1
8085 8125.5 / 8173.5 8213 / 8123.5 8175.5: -0.2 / 36.4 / 36.1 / 35.6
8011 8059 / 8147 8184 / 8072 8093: -0.2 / 37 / 37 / 36.1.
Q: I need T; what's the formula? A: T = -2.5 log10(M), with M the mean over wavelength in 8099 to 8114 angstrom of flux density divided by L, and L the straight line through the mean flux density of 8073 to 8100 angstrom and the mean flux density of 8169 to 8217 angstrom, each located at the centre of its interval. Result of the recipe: 0.028 mag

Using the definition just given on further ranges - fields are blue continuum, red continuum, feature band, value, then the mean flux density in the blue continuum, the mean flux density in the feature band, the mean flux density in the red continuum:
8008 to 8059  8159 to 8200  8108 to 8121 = 0.00 mag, 36.9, 36.3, 35.8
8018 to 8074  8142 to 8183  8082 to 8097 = -0.02 mag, 36.7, 37.2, 36.2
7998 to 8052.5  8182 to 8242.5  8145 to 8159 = 0.00 mag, 36.8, 36.1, 35.6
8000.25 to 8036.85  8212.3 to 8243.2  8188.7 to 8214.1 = 0.01 mag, 37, 35.4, 35.7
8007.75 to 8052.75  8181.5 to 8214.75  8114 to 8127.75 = 0.00 mag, 37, 36.3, 35.4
